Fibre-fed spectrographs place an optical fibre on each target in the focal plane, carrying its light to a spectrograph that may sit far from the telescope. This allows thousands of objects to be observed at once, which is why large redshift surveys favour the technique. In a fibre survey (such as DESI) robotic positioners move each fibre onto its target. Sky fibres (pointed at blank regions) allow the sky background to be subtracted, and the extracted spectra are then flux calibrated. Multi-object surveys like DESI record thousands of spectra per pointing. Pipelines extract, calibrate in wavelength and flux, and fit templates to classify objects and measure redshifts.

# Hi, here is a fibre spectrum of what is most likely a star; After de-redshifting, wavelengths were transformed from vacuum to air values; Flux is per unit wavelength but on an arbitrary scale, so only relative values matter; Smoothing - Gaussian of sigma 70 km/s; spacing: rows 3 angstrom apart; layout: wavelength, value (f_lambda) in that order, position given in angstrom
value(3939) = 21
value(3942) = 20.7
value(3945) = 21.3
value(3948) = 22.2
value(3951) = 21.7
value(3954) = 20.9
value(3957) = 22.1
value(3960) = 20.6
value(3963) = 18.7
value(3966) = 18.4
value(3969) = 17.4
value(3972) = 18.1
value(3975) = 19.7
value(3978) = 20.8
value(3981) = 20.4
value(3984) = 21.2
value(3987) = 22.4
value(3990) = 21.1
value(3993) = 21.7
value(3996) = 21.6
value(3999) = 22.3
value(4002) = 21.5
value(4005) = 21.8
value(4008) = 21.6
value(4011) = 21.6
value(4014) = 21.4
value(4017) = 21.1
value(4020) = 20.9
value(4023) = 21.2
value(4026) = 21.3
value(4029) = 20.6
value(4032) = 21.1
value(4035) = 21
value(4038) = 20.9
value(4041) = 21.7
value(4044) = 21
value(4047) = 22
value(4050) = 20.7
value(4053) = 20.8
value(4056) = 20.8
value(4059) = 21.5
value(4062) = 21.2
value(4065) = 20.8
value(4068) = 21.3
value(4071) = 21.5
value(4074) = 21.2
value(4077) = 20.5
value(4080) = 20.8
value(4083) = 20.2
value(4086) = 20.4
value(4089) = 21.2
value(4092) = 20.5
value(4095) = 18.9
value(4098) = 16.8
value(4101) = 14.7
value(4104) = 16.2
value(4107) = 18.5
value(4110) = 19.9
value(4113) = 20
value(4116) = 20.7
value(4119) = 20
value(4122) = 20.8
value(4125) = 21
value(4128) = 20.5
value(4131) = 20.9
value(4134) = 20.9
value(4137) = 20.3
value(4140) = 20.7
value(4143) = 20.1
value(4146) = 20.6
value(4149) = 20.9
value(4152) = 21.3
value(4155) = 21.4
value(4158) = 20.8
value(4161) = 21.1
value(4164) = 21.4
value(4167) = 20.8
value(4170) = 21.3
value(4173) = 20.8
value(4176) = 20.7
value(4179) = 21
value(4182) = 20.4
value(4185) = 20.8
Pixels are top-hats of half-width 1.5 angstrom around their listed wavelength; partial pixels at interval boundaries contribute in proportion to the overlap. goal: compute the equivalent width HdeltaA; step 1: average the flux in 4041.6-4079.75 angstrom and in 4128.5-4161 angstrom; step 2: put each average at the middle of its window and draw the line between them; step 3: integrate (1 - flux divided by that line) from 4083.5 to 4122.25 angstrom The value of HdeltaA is 3.43 angstrom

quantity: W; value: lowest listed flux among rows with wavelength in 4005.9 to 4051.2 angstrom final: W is 20.6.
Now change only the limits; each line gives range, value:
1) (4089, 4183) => 14.7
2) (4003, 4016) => 21.4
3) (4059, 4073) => 20.8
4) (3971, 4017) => 18.1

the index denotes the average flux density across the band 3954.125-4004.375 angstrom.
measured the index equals 20.5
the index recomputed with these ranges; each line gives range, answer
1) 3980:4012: 21.6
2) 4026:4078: 21.1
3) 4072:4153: 19.9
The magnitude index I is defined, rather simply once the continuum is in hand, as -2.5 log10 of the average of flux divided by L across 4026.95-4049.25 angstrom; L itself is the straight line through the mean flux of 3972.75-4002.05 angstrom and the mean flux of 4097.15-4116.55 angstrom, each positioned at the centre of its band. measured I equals -0.07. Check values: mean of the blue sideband 21.2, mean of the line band 21.2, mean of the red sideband 18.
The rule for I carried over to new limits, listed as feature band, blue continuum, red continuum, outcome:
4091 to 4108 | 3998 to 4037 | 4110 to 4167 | 0.19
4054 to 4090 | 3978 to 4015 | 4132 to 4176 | 0.01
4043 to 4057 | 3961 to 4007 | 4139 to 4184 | -0.02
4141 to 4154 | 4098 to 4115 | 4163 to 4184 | -0.06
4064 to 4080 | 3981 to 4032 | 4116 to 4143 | 0.00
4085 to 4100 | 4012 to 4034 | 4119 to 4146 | 0.08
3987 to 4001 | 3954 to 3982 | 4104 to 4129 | -0.11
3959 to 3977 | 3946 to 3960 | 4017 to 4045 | 0.14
